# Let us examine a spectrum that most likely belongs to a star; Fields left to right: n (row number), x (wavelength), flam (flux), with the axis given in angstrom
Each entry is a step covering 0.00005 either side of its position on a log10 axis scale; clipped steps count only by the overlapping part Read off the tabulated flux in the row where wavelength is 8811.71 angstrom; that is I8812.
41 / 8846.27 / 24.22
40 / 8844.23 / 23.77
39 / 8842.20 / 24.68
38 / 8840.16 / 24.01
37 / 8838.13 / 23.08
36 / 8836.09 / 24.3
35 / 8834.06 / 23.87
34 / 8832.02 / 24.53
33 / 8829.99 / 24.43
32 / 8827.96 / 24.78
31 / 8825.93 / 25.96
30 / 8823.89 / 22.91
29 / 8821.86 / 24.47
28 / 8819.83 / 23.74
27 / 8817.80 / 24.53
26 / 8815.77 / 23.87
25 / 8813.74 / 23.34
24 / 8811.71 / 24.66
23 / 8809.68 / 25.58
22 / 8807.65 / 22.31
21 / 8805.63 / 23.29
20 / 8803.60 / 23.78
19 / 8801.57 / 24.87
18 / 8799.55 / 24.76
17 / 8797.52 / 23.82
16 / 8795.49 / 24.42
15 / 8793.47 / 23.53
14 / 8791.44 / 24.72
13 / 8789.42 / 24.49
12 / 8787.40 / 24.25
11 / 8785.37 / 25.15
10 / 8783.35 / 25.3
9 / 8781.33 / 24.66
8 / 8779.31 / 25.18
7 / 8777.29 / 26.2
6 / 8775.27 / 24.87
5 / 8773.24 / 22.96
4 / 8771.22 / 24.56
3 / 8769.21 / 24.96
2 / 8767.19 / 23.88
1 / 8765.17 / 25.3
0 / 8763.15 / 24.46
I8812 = 24.66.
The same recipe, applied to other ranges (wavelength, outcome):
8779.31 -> 25.18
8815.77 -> 23.87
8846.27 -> 24.22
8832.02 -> 24.53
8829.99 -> 24.43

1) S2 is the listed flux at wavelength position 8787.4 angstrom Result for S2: 24.25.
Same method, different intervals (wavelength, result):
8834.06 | 23.87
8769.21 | 24.96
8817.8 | 24.53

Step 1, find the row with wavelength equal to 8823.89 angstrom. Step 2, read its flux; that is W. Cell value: 22.91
